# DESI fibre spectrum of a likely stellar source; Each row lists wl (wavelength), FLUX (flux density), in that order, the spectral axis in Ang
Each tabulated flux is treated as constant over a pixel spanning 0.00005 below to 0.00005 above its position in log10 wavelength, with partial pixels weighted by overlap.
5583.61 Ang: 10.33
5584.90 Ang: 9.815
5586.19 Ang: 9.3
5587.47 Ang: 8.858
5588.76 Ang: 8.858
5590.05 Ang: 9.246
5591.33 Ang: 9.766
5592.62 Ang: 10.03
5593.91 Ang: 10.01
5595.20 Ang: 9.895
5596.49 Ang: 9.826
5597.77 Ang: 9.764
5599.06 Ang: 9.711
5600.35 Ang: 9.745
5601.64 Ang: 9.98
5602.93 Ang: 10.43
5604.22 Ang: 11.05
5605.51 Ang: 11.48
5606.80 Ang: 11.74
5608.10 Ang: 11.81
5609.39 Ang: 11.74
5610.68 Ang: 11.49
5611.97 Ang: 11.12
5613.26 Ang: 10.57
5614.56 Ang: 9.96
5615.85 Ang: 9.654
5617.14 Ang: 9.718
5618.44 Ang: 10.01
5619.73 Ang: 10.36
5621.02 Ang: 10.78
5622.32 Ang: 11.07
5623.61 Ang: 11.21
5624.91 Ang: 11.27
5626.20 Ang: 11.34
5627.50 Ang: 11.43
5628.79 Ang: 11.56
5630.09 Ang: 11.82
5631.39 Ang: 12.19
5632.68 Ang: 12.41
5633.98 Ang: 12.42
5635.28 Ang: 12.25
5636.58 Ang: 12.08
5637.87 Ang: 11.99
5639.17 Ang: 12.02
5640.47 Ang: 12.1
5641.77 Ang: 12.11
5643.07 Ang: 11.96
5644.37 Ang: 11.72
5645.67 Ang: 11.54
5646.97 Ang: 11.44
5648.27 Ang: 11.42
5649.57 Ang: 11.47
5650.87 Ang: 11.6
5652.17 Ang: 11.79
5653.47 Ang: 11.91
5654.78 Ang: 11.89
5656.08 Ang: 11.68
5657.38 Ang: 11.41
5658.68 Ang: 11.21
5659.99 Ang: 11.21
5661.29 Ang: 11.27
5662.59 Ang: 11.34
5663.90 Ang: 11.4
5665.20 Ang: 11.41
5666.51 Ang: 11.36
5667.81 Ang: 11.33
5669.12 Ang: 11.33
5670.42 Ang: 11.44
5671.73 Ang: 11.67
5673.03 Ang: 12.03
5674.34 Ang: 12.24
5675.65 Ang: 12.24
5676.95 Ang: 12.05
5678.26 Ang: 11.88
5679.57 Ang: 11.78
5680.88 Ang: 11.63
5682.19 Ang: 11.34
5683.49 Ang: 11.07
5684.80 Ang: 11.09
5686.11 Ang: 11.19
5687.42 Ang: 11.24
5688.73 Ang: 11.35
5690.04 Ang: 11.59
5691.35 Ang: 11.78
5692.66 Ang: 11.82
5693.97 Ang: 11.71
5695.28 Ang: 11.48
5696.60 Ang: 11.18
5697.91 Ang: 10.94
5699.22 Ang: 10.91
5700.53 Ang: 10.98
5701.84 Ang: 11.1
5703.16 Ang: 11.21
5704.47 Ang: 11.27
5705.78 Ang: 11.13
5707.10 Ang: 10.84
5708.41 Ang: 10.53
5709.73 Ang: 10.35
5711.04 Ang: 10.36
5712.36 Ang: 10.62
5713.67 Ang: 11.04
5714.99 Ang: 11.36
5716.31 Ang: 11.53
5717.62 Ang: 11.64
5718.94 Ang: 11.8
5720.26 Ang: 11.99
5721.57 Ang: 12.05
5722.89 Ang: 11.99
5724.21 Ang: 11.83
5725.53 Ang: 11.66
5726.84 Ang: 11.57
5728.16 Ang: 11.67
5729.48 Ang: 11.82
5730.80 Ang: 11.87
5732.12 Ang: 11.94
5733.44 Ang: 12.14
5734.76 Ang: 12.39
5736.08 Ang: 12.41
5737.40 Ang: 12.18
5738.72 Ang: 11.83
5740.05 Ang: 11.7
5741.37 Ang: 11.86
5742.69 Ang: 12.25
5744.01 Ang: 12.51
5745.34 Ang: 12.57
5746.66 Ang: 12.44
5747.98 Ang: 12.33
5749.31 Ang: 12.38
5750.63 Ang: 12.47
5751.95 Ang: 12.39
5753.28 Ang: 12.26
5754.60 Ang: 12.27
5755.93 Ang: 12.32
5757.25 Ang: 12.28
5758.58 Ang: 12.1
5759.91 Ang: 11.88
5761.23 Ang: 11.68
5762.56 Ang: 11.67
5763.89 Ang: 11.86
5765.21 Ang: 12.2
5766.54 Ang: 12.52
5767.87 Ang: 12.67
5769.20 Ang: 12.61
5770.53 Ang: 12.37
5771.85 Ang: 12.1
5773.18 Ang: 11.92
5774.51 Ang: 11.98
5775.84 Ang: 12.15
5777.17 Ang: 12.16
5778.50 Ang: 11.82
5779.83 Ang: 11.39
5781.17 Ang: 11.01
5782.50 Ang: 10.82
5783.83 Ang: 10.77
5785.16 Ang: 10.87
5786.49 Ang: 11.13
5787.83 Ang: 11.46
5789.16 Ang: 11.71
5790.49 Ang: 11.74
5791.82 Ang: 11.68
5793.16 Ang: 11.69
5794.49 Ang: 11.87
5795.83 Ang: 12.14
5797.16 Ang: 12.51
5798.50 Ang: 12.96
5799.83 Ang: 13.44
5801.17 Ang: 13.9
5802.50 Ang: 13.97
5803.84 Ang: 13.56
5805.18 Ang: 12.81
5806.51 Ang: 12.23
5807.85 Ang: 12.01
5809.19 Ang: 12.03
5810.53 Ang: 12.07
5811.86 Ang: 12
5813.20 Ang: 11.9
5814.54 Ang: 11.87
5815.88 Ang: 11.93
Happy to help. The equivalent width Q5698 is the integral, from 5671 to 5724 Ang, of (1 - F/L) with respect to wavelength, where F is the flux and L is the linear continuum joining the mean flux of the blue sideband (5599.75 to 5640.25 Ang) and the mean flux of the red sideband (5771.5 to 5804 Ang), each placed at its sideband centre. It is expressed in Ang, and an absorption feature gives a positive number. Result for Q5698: 0.8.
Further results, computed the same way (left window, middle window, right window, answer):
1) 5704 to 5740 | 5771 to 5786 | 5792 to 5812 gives 0.9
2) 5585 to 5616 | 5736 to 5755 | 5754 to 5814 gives -0.9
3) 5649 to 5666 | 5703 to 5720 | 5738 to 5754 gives 1.3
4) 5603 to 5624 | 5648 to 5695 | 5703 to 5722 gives -2.2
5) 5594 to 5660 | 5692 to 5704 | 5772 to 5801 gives 0.2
